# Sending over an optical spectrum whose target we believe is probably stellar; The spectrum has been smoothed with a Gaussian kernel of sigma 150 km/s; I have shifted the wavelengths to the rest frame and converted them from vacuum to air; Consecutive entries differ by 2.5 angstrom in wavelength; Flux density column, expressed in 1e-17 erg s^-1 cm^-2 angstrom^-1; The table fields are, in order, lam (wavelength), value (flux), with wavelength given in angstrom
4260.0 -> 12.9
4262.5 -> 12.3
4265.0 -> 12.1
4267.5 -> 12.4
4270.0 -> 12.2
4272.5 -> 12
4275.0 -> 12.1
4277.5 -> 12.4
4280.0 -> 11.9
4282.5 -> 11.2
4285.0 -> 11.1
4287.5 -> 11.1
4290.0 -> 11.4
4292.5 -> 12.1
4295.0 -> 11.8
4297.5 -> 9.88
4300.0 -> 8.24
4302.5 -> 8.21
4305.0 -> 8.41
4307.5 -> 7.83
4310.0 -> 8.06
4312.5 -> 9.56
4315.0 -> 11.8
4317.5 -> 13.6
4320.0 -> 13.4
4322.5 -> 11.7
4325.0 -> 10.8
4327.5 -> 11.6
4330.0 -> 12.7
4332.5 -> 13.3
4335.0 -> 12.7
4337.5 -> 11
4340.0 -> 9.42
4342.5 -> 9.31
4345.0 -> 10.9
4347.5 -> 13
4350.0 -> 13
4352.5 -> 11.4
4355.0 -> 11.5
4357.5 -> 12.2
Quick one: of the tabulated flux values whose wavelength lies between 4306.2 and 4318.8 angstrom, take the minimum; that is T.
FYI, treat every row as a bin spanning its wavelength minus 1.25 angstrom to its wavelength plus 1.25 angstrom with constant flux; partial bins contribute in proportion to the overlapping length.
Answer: 7.83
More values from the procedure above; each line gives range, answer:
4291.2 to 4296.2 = 11.8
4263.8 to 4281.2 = 11.9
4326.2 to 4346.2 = 9.31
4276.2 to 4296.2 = 11.1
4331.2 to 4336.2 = 12.7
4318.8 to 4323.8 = 11.7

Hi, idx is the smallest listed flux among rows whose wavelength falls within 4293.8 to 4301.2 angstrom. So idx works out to 8.24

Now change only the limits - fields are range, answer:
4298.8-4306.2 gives 8.21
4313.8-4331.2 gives 10.8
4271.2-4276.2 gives 12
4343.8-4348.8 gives 10.9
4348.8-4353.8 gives 11.4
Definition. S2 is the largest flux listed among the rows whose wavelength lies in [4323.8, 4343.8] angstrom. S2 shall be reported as 13.3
